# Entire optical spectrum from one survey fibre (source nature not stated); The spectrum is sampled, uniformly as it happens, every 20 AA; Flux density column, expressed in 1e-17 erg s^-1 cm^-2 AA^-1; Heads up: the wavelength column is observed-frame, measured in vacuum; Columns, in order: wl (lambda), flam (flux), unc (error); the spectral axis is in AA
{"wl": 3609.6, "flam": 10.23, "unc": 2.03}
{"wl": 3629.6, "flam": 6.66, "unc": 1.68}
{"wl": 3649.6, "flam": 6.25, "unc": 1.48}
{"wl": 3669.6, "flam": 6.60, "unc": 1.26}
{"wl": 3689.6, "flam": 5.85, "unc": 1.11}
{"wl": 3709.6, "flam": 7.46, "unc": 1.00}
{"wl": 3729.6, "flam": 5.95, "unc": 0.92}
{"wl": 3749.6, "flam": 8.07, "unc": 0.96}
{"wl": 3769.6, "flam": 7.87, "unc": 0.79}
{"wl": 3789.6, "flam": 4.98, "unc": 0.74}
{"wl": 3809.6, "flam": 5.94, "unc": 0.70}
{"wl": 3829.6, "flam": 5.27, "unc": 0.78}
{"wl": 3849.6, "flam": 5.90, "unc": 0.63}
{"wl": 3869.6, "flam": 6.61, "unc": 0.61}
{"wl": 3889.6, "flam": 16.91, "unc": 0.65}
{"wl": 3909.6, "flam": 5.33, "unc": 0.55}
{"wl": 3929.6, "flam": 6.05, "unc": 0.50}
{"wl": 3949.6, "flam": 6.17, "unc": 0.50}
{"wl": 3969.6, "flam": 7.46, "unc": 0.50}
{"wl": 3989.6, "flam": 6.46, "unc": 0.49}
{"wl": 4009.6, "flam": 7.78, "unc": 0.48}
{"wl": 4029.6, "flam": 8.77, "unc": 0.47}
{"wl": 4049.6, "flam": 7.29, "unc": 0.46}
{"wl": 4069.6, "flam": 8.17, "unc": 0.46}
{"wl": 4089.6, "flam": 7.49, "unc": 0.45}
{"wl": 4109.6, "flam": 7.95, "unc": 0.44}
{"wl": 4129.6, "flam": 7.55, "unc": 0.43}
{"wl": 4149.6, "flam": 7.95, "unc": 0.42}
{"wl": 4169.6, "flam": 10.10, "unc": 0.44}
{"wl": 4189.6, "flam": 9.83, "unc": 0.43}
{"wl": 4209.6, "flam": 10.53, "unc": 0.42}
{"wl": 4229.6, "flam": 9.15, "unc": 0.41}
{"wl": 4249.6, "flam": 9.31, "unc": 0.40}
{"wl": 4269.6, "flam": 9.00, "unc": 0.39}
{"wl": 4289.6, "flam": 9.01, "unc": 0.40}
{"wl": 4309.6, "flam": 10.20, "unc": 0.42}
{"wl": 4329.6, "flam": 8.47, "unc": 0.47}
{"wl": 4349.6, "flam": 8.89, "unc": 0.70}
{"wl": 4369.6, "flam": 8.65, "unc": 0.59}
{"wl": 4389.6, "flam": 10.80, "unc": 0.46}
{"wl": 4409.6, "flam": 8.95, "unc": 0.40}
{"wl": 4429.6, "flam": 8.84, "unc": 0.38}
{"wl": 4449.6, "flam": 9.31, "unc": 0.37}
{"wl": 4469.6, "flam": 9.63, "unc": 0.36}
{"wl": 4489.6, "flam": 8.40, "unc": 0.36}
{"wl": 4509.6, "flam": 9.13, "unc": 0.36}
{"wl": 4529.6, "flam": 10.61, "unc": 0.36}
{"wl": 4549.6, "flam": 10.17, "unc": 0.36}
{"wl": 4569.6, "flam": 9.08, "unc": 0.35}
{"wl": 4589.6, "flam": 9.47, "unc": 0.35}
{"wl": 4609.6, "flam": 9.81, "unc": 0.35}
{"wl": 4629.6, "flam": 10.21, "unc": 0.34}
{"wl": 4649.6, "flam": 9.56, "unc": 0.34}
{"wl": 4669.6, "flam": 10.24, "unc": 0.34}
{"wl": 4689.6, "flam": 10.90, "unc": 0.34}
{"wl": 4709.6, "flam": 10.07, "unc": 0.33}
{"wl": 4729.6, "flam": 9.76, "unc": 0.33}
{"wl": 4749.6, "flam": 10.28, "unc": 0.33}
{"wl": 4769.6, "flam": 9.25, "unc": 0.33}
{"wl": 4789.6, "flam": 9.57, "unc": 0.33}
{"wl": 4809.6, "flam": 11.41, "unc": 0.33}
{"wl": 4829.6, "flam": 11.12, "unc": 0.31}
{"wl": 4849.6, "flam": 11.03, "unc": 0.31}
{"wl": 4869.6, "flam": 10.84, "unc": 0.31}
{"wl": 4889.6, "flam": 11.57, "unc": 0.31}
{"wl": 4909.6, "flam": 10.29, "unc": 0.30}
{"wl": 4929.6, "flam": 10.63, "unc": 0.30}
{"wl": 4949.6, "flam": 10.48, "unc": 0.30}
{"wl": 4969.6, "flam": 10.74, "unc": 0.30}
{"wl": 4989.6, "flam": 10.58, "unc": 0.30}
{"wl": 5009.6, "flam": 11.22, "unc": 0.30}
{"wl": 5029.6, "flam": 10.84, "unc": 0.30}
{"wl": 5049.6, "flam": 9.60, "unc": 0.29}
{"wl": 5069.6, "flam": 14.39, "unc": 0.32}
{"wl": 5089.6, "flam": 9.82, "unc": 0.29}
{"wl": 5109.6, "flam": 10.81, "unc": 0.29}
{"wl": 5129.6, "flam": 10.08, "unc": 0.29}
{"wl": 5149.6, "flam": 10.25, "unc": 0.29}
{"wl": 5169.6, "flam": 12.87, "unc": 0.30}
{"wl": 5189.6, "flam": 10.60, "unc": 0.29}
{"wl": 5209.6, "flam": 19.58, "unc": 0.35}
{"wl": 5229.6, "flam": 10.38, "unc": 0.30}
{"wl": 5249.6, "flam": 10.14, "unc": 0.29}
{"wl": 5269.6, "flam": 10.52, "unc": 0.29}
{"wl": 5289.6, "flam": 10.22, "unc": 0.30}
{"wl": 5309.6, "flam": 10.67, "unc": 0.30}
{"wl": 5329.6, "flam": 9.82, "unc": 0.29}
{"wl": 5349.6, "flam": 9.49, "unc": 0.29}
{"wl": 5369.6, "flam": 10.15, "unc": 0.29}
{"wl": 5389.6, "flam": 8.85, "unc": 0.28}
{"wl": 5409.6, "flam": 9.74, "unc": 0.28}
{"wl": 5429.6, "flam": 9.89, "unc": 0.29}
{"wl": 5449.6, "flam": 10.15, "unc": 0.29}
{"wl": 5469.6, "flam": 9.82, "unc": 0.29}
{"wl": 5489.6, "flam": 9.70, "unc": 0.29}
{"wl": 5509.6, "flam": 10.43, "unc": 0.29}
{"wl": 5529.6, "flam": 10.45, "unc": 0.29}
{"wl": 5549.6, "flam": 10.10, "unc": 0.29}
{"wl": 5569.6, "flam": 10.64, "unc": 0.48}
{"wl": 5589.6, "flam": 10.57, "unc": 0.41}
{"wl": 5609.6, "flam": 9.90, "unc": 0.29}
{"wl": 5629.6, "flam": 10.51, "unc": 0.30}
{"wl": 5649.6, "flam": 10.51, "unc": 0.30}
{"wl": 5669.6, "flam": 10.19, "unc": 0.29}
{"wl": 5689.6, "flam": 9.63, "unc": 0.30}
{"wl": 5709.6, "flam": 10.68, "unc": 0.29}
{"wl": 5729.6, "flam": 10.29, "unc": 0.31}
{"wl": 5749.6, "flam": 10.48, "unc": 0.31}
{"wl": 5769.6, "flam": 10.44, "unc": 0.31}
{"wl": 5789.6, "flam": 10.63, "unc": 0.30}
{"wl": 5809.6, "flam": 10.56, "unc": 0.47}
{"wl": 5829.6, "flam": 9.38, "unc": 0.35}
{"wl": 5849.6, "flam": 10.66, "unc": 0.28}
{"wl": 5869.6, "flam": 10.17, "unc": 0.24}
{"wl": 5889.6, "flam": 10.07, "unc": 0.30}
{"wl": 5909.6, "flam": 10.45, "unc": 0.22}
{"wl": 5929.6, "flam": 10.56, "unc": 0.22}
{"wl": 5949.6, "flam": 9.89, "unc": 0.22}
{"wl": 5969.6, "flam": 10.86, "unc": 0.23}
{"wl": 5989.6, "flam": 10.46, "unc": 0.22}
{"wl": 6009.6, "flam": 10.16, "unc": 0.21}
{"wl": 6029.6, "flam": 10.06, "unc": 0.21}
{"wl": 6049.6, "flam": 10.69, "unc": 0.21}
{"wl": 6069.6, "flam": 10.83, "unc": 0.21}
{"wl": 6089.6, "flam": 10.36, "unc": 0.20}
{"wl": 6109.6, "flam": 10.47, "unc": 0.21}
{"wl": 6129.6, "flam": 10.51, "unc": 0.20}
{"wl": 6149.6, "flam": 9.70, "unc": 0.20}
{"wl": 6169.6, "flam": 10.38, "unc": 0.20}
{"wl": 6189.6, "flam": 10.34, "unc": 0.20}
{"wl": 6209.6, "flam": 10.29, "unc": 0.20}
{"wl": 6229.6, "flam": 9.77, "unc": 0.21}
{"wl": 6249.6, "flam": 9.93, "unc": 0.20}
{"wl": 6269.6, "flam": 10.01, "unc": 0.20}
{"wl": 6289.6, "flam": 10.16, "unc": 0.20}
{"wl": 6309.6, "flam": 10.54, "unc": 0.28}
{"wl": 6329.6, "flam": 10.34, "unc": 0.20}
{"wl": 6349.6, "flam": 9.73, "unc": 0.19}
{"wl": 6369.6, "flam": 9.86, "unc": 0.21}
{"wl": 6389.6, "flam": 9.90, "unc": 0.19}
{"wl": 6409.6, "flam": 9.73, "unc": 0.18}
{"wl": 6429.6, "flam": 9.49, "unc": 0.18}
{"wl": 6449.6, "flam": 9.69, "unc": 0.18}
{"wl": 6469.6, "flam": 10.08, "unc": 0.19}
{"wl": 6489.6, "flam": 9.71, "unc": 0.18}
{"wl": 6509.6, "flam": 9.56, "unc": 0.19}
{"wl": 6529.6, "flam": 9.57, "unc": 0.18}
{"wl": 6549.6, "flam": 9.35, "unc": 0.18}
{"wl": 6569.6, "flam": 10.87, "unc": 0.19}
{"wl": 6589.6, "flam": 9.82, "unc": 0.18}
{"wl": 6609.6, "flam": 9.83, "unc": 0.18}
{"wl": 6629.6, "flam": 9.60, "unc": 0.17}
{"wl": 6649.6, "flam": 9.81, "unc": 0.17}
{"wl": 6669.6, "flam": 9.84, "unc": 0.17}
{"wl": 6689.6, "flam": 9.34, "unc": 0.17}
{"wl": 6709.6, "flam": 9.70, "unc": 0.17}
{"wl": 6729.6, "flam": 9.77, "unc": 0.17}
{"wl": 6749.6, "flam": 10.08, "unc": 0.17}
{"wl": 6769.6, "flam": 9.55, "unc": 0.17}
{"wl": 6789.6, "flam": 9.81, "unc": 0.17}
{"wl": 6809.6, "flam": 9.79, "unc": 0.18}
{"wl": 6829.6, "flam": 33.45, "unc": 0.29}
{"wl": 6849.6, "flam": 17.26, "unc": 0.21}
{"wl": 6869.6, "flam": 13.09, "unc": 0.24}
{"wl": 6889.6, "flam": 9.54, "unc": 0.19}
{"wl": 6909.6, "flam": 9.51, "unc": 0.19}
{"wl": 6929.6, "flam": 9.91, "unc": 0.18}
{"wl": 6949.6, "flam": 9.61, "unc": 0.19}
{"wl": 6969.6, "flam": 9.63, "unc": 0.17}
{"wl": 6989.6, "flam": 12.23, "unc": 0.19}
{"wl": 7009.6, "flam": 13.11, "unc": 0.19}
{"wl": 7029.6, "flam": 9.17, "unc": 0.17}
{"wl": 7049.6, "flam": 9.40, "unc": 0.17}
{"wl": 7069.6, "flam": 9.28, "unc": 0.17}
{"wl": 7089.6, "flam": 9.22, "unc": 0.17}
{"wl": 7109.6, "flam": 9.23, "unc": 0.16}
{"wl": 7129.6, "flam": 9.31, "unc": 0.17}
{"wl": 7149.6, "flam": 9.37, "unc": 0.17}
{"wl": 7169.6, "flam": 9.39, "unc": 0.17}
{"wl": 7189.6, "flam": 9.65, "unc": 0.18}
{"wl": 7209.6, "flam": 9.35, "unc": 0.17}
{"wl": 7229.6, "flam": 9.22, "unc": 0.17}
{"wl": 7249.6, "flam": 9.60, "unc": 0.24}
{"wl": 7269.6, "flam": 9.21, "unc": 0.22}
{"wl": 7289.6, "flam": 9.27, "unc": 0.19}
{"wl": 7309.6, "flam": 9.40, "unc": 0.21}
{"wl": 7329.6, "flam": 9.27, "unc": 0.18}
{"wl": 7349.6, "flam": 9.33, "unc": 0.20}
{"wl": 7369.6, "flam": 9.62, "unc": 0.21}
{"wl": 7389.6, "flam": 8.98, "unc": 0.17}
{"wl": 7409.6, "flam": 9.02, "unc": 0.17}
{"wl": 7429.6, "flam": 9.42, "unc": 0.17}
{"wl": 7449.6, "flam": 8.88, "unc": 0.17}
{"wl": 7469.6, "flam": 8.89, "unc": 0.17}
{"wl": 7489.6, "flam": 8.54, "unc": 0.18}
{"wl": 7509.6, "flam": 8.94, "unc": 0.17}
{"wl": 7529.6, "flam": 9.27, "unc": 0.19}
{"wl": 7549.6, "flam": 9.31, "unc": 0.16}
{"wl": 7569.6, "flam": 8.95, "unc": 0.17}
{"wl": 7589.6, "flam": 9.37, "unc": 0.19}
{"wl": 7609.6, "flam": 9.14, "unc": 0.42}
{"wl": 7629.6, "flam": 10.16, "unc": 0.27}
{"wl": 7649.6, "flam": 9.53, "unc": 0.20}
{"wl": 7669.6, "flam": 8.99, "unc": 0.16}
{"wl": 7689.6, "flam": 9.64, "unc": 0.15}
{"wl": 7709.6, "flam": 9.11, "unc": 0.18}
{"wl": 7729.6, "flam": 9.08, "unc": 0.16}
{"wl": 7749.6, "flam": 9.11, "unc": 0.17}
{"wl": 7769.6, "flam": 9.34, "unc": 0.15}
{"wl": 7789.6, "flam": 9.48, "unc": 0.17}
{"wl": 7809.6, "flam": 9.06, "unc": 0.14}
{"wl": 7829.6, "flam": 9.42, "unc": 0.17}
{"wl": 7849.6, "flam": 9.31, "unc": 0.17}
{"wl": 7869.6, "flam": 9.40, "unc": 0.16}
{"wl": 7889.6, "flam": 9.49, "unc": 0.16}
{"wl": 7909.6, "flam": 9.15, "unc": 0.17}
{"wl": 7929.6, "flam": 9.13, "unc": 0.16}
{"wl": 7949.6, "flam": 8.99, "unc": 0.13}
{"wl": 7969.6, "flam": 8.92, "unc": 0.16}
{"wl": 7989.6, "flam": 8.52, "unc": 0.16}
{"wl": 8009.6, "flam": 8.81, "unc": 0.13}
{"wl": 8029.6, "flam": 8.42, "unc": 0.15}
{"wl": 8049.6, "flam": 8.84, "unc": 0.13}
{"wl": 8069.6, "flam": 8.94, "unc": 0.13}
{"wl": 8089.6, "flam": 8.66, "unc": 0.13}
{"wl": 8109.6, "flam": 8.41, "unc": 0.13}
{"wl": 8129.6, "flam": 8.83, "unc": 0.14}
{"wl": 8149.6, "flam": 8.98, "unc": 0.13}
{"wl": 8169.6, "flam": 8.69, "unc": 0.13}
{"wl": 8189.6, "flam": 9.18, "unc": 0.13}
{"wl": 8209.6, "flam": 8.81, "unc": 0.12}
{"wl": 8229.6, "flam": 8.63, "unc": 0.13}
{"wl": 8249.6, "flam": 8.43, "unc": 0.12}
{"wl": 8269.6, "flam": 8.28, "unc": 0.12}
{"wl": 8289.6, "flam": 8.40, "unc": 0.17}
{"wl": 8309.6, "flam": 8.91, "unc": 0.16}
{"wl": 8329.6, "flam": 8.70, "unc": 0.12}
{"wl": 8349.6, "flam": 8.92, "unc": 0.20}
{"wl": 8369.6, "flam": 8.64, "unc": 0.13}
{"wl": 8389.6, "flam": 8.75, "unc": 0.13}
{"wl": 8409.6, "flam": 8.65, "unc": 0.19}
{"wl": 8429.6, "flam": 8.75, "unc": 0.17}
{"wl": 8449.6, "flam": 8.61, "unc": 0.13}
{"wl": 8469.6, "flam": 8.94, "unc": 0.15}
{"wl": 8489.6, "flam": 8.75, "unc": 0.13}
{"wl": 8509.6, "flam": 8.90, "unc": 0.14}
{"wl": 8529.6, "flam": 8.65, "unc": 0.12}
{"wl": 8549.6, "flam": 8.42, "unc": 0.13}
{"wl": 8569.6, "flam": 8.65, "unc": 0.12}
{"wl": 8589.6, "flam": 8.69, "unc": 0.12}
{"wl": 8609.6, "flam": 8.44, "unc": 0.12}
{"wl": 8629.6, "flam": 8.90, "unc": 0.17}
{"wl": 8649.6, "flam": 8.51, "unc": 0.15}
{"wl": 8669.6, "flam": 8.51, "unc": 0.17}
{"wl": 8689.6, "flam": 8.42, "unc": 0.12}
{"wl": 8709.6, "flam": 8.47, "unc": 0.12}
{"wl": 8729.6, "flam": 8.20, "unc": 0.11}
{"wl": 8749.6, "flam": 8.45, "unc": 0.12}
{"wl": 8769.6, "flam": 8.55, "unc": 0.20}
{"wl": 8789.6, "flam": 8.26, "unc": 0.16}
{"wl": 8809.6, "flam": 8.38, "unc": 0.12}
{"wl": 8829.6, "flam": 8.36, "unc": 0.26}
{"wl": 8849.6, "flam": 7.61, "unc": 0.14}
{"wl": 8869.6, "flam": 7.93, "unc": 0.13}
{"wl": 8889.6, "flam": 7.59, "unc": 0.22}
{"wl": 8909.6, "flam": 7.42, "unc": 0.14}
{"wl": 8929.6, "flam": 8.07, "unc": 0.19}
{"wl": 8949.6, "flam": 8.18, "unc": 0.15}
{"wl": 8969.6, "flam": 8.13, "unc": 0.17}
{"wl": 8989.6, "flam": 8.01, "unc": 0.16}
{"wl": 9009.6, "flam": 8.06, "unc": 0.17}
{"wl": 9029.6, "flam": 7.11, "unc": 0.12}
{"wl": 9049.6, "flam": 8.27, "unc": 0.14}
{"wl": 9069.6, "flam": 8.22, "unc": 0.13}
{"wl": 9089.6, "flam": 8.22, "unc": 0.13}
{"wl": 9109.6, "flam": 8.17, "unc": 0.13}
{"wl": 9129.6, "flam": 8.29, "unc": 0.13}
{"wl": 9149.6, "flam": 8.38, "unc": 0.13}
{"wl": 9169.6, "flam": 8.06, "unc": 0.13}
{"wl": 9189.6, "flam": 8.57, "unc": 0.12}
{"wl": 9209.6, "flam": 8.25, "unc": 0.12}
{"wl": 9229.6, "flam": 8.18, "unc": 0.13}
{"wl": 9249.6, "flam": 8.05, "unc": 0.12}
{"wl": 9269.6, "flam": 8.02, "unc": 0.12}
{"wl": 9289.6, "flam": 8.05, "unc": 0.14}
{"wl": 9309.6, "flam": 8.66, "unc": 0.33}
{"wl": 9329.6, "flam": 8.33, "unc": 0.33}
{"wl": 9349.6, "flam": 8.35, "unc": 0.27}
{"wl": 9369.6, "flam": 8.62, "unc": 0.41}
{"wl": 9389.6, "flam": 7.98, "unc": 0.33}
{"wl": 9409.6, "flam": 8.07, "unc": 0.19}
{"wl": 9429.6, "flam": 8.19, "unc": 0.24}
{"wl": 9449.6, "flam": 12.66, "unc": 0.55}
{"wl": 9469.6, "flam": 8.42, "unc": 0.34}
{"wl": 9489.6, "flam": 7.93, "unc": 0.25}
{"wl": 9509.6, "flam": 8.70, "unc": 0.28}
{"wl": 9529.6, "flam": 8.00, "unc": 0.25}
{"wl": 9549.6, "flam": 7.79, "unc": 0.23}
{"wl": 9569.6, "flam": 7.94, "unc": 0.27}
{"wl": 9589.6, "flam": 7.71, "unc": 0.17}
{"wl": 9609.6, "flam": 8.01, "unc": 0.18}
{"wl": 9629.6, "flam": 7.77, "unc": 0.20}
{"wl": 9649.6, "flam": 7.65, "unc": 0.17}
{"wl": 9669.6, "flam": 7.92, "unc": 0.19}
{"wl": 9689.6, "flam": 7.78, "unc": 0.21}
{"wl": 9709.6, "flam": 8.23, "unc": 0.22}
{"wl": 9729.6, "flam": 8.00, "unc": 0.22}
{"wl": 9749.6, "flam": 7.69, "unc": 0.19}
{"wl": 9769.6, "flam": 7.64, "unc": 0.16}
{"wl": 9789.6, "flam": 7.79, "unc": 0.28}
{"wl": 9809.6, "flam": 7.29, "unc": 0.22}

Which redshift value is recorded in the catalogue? 0.042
